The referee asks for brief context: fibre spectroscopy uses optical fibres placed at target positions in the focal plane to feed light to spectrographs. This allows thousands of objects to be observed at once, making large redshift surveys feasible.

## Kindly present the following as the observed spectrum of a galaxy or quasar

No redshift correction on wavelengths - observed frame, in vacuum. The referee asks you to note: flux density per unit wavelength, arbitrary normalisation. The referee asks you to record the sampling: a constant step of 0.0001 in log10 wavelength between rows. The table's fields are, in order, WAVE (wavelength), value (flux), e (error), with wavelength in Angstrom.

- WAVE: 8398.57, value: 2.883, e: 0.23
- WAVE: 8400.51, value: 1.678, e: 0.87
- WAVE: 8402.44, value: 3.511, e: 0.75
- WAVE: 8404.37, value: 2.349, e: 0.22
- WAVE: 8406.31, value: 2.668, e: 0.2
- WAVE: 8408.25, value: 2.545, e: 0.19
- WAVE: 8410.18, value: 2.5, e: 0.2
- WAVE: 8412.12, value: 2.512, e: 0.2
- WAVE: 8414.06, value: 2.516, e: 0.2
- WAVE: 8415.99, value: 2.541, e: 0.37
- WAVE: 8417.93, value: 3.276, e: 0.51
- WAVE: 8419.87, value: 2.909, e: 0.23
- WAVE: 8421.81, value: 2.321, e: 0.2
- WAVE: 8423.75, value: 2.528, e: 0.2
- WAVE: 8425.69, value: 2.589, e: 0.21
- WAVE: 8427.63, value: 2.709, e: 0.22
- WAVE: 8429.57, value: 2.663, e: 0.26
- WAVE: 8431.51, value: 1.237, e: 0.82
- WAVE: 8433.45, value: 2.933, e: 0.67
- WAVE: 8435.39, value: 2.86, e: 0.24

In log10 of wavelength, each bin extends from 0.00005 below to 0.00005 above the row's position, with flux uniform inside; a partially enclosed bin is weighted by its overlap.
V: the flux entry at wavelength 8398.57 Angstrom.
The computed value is 2.883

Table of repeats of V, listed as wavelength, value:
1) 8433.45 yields 2.933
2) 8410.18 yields 2.5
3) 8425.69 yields 2.589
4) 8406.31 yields 2.668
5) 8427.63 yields 2.709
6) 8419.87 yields 2.909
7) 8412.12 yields 2.512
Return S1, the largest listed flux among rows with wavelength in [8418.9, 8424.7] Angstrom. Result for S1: 2.909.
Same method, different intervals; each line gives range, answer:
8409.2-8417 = 2.541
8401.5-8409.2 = 3.511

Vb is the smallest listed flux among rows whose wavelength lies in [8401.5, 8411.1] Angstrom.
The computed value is 2.349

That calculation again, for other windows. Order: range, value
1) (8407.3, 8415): 2.5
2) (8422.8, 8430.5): 2.528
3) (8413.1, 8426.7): 2.321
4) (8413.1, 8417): 2.516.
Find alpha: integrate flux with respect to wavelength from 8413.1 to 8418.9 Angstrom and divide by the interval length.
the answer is 2.78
